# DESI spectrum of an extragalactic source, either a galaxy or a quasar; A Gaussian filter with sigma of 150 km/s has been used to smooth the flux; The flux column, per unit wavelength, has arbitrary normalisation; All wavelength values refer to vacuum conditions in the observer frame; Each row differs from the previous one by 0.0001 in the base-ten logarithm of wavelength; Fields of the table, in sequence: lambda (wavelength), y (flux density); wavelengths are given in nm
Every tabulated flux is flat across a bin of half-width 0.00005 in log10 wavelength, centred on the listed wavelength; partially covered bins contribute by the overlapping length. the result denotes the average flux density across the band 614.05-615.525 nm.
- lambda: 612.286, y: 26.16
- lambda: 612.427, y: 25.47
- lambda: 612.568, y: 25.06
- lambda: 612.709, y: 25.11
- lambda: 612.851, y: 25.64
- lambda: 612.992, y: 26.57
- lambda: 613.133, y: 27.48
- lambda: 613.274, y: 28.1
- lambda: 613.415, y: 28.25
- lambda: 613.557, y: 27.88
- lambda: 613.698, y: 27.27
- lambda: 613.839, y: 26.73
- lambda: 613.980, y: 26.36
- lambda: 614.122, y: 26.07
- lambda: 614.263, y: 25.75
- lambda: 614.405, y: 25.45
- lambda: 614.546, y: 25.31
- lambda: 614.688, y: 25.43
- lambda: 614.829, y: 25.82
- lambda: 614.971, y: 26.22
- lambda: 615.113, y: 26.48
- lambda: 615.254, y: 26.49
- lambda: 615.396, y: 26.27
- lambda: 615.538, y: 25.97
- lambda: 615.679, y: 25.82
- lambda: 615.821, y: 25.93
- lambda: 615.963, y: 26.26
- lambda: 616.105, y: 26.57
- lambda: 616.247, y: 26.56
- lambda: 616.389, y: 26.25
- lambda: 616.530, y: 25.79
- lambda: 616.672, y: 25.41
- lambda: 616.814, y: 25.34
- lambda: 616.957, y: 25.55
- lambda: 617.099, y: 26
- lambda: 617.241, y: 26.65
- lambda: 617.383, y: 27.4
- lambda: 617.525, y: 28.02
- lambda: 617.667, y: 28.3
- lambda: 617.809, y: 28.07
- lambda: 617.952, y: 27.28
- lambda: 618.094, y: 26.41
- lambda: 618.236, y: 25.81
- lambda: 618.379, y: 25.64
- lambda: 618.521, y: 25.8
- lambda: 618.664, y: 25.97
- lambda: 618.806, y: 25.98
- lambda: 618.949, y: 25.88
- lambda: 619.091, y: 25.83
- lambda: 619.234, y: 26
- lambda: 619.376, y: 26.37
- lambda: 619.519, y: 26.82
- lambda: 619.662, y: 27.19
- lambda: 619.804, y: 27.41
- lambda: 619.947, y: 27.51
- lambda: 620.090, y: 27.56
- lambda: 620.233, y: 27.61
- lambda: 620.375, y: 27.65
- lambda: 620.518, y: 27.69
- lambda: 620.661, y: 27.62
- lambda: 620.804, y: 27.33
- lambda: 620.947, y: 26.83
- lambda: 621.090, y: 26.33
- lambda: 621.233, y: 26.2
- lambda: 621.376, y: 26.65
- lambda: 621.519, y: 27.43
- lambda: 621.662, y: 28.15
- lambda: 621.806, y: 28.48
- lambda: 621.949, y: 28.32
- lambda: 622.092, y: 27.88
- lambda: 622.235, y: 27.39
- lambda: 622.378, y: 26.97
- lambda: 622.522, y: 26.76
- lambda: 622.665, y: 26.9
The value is 25.9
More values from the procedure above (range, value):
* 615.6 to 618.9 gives 26.4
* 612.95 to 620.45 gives 26.5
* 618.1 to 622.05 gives 26.9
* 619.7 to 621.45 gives 27.2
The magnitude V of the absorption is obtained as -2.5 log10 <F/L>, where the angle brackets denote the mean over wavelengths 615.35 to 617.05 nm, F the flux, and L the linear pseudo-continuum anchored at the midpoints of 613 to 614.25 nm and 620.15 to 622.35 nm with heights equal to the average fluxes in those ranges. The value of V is 0.05 mag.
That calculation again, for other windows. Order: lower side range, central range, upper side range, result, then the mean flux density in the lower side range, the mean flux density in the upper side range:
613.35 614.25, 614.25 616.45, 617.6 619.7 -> 0.03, 27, 26.5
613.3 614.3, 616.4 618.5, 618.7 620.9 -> 0.02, 27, 27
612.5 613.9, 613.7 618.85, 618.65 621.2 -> 0.02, 26.8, 26.9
